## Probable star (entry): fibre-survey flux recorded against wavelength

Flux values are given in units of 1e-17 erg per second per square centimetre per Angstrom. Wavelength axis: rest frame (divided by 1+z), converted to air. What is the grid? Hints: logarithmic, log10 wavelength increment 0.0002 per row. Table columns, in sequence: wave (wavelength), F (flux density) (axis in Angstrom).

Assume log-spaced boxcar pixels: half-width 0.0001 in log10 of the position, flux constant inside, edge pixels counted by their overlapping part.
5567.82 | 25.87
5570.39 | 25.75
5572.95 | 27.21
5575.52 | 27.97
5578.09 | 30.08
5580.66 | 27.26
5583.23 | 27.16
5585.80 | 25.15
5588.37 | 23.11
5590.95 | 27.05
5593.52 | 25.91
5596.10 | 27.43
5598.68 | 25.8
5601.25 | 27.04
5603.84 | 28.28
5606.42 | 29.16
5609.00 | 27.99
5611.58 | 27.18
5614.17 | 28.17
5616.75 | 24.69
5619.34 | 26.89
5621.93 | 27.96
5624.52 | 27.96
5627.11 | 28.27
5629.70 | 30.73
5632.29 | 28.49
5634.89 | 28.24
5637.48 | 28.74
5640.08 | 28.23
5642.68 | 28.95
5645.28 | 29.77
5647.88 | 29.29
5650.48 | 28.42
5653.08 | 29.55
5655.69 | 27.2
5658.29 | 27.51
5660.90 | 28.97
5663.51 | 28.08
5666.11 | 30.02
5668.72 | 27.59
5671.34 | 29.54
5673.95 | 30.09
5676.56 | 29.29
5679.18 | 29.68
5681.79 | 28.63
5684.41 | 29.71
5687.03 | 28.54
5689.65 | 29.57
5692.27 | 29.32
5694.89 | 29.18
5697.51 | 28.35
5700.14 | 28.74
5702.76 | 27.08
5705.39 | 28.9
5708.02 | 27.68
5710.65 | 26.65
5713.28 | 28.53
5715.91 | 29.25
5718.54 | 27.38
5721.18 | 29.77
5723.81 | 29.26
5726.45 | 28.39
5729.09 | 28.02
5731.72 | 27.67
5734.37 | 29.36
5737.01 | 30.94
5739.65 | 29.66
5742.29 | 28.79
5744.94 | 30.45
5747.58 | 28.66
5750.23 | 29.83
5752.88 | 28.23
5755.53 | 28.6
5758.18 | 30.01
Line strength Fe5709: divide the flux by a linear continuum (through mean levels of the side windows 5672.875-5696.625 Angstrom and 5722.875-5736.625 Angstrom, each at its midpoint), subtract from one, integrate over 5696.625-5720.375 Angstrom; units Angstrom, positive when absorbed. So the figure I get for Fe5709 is 0.7 Angstrom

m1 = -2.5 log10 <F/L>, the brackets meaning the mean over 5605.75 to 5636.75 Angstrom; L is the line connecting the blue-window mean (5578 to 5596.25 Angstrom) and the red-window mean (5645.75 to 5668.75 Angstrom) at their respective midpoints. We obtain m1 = -0.02 mag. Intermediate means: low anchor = 26.4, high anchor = 28.6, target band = 28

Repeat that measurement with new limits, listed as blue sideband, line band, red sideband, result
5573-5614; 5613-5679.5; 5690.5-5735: -0.032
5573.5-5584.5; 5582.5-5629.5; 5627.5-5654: 0.056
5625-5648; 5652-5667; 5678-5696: 0.021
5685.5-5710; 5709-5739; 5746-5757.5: 0.003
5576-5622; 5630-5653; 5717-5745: -0.048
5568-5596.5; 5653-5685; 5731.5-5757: -0.030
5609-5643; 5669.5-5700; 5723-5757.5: -0.024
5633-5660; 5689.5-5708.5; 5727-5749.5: 0.013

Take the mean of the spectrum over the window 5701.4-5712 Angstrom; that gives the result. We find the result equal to 27.6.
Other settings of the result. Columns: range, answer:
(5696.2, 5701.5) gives 28.5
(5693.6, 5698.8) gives 28.8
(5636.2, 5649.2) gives 29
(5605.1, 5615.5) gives 28.1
